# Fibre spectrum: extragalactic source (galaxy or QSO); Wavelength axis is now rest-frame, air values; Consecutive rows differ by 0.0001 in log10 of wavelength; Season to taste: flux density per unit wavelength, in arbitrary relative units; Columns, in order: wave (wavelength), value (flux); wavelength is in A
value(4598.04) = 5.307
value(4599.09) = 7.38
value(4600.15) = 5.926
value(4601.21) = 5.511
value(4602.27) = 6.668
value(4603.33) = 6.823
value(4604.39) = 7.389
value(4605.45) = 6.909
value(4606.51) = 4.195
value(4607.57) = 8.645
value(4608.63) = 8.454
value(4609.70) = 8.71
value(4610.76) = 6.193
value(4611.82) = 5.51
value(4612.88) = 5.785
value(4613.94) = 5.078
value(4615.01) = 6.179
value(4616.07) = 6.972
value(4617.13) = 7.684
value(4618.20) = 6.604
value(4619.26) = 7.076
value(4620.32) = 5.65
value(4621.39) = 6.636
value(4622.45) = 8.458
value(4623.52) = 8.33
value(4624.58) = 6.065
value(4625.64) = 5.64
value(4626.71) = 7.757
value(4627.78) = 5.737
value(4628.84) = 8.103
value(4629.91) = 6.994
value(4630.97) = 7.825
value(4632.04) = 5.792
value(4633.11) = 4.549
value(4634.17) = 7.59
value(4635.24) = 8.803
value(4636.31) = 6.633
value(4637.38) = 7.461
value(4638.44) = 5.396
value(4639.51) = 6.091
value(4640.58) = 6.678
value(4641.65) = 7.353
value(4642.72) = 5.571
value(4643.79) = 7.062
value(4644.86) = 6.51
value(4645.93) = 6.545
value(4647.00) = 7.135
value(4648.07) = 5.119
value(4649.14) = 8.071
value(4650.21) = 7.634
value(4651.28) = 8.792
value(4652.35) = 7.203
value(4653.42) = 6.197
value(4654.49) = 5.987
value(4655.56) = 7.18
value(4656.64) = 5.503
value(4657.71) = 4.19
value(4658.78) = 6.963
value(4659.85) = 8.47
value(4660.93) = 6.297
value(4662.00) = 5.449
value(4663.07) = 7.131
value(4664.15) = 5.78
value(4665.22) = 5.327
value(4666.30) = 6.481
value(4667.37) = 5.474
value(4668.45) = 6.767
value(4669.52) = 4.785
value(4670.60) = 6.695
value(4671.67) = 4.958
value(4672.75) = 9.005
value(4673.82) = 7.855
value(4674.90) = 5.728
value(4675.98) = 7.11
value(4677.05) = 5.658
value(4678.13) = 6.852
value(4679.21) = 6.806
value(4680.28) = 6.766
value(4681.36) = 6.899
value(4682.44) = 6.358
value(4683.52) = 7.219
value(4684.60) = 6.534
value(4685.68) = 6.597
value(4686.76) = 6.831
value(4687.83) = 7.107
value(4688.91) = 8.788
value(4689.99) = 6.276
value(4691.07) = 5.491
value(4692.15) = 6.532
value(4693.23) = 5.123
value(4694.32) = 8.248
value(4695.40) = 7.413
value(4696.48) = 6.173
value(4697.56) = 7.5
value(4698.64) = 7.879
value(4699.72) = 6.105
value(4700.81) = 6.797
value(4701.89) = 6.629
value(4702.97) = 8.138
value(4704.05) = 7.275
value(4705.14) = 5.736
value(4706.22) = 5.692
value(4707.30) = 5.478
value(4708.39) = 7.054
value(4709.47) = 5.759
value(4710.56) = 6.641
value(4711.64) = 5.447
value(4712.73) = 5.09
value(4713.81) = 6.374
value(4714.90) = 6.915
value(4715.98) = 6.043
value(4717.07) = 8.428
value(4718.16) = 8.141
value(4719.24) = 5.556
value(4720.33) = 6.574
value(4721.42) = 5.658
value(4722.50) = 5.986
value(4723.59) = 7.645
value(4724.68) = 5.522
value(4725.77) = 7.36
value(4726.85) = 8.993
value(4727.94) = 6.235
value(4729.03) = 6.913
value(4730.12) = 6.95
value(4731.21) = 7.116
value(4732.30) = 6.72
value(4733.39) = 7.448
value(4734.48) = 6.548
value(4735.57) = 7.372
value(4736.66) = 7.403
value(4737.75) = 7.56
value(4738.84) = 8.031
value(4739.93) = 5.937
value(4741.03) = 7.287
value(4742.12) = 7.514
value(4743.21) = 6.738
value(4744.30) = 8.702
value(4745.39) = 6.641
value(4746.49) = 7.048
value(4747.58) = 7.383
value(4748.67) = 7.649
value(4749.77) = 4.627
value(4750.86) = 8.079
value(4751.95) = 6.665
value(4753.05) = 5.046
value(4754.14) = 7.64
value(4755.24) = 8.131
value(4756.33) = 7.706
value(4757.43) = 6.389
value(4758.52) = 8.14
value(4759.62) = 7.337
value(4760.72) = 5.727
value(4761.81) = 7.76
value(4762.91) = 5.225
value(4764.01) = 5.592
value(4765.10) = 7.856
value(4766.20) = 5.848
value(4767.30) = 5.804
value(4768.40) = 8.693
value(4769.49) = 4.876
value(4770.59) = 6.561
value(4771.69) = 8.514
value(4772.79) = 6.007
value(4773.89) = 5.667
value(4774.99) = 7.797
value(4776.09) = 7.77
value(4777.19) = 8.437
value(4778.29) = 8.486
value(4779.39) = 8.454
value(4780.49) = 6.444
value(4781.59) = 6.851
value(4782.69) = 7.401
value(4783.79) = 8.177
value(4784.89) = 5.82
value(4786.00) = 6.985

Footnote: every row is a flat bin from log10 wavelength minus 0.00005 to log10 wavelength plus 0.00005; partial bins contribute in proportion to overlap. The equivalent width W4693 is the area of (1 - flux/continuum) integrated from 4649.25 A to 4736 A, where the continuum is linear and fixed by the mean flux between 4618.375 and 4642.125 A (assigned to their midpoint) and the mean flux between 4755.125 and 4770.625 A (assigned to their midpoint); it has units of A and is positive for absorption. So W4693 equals 1.7 A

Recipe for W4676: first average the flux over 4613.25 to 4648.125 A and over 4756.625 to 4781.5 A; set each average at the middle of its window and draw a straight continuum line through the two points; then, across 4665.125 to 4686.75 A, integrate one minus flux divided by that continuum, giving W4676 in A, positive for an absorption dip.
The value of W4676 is 0.9 A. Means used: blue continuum 6.72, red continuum 6.98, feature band 6.52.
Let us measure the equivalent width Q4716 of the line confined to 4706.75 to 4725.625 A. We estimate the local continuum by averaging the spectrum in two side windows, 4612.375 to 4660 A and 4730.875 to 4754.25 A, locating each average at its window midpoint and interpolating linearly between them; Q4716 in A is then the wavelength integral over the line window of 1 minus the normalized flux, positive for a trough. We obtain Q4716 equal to 1.5 A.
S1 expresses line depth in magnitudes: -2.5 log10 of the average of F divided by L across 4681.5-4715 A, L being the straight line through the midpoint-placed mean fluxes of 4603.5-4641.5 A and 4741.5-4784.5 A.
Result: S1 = 0.05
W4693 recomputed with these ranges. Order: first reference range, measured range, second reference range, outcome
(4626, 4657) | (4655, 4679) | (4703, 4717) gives 0.9 A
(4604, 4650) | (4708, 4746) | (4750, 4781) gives 0.4 A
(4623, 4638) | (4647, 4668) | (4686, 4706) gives 1.2 A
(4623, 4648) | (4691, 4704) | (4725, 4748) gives 0.2 A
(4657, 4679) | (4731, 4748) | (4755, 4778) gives -1.1 A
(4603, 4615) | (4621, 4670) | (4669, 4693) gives 0.2 A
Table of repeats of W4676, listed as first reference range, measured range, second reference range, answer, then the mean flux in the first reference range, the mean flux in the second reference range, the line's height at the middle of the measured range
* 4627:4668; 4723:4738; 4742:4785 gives -0.4 A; 6.61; 7.04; 6.92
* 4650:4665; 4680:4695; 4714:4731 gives -0.2 A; 6.58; 6.86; 6.71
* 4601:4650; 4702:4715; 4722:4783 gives 1.2 A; 6.75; 7.04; 6.94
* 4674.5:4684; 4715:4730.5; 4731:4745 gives 0.5 A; 6.61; 7.26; 7.09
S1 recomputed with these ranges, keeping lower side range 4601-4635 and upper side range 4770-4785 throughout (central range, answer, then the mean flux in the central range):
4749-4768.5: 0.08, 6.76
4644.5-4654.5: -0.02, 6.98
